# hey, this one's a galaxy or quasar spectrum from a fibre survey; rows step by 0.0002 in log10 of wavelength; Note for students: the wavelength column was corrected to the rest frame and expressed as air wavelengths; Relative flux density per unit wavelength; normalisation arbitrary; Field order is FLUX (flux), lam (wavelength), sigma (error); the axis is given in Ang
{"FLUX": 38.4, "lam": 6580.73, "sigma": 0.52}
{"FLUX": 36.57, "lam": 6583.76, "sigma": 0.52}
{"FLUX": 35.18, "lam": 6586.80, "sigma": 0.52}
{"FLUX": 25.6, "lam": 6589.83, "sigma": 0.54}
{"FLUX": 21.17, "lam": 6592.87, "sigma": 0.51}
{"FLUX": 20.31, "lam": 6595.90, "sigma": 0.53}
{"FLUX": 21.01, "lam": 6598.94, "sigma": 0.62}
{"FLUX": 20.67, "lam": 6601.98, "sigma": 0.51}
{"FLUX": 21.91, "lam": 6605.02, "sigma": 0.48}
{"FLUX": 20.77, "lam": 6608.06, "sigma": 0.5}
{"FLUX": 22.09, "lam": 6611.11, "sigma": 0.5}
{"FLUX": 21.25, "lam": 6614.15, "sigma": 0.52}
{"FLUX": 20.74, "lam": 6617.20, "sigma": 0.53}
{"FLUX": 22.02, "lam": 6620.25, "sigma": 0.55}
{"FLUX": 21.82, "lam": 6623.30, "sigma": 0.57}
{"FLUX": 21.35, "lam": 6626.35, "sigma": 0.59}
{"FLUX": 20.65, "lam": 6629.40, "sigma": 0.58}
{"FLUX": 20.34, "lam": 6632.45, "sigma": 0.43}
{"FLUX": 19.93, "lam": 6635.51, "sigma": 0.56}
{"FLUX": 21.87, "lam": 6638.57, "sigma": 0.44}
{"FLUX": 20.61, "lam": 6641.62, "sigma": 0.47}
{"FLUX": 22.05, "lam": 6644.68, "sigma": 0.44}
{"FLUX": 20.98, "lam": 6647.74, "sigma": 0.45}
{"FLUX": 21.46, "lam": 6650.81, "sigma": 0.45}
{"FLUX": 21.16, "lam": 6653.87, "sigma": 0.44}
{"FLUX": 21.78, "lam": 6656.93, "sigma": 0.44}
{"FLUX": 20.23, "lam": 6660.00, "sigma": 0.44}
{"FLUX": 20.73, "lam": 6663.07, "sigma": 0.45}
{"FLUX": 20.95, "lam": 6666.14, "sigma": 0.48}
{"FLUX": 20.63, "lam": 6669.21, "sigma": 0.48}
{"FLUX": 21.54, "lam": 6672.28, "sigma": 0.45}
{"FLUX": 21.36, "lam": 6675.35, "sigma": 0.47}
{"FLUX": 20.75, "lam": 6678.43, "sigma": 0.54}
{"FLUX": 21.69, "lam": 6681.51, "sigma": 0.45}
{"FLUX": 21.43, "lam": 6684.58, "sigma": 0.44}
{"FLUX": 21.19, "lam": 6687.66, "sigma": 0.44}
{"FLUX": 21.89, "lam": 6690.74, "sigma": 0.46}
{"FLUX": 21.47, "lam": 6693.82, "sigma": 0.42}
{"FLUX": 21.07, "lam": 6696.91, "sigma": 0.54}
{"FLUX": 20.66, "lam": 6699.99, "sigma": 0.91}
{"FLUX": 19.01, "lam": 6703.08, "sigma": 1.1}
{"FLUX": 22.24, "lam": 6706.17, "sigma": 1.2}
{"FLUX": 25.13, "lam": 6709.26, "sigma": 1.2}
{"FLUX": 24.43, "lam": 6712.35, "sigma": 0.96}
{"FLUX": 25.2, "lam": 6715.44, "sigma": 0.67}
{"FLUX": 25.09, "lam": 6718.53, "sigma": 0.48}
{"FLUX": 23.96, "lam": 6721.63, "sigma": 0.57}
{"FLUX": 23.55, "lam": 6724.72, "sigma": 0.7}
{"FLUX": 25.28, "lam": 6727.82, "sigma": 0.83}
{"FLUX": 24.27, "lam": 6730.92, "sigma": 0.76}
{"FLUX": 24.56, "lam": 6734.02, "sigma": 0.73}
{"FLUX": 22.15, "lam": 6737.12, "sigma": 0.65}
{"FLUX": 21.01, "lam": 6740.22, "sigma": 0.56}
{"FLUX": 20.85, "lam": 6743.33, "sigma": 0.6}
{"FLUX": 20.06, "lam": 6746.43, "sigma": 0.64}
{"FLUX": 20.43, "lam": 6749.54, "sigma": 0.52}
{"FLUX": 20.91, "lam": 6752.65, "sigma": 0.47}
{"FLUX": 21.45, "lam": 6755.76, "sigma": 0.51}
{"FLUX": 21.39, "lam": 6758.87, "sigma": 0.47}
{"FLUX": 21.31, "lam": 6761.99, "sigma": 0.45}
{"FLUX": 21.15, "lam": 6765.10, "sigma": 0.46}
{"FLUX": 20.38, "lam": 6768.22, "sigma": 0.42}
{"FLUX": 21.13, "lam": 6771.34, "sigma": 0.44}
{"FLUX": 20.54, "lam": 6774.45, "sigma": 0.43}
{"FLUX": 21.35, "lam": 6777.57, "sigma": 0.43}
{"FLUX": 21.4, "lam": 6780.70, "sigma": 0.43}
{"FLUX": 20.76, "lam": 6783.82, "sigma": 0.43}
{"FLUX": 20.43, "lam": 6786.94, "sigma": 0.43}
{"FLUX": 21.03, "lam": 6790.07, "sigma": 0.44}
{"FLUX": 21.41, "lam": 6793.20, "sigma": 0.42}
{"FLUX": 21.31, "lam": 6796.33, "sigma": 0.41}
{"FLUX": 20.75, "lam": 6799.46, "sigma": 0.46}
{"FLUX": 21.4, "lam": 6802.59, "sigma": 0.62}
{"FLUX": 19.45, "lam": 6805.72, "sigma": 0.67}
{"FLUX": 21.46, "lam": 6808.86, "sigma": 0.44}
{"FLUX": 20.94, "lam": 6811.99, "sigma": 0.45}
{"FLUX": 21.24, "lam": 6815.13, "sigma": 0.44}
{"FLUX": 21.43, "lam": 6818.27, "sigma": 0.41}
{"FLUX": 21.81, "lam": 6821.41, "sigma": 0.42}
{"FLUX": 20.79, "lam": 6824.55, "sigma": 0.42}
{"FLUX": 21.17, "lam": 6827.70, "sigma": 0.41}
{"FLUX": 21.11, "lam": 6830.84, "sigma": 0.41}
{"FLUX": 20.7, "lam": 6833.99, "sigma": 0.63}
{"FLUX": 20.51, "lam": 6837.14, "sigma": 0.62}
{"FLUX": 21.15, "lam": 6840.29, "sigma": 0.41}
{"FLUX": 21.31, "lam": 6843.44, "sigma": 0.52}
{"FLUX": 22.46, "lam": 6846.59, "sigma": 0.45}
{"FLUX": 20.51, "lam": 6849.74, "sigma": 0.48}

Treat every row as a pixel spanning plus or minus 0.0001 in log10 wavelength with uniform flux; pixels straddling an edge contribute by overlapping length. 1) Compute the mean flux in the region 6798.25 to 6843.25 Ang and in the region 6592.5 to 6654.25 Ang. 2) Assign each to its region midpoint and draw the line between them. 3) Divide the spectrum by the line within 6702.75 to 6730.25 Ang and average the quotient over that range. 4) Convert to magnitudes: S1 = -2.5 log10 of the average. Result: -0.14 mag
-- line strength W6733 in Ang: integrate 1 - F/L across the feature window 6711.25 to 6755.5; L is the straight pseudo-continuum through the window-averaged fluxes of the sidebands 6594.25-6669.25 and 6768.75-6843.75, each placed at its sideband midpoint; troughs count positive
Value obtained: -3.93 Ang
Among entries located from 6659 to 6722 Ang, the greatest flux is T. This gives 25.2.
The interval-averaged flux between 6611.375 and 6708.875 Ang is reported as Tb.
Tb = 21.2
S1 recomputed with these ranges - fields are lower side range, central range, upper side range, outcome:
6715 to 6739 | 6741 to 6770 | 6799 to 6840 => 0.11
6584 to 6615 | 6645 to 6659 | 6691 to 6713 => 0.07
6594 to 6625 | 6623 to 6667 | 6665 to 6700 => 0.01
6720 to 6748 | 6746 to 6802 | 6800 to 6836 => 0.05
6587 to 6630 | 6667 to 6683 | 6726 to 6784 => 0.03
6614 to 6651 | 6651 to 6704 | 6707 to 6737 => 0.08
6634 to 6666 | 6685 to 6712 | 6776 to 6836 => -0.03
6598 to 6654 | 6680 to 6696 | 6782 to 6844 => -0.02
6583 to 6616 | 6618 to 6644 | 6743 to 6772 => 0.11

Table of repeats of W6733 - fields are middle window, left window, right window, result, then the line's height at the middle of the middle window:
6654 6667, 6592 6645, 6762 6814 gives 0.1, 21.1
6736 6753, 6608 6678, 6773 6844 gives 0.2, 21.1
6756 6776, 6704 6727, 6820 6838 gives 1.5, 22.7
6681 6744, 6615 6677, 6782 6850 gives -4.9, 21.1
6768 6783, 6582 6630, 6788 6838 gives 0.3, 21.5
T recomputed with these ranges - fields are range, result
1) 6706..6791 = 25.28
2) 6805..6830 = 21.81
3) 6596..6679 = 22.09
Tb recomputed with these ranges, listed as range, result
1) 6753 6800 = 21.1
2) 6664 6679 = 21.1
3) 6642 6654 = 21.4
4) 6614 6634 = 21.2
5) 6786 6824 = 21.1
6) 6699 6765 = 22.5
